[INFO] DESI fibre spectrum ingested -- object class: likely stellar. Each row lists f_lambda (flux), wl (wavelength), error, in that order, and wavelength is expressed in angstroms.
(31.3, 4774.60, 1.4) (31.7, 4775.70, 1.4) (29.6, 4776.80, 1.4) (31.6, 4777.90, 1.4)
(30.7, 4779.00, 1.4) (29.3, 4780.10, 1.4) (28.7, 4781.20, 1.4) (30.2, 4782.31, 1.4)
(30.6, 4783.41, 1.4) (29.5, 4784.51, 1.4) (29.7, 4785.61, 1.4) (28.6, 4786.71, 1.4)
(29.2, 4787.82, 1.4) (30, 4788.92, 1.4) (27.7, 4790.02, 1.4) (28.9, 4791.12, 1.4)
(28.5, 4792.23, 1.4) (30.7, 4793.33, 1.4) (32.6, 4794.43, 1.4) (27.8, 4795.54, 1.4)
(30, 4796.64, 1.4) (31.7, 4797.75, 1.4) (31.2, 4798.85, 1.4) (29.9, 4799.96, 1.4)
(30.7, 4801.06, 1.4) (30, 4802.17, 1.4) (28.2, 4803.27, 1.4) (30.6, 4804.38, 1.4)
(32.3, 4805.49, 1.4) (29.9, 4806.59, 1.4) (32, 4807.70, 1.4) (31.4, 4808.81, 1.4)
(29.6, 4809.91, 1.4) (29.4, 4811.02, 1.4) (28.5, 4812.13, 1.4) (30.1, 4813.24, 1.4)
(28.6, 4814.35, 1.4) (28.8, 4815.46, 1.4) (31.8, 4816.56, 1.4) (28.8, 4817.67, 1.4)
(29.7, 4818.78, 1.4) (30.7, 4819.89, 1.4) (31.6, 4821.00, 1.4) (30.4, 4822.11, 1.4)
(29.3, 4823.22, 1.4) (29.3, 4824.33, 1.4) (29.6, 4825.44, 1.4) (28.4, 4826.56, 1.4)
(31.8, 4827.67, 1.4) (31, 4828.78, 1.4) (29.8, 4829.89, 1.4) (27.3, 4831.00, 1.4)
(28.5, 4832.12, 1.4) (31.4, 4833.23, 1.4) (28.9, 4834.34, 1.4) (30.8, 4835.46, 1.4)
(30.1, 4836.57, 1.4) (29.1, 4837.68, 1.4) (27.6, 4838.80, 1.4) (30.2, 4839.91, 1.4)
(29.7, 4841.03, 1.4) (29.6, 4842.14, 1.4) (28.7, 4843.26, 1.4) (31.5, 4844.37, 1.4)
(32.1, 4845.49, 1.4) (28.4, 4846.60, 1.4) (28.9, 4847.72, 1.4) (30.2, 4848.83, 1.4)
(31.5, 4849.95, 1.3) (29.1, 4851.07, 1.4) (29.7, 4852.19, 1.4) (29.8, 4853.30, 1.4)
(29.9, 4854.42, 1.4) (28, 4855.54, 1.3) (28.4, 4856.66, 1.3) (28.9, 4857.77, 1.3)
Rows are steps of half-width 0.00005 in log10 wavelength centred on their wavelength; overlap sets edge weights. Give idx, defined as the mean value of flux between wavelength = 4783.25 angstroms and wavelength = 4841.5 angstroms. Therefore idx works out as 29.9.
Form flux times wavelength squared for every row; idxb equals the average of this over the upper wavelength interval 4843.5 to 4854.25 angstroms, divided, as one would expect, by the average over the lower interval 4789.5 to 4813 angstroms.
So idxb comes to 1.0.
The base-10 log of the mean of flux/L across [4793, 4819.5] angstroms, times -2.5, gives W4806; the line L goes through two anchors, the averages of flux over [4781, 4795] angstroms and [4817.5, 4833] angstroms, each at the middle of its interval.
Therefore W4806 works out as -0.02 mag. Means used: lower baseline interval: 29.6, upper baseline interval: 29.8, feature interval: 30.2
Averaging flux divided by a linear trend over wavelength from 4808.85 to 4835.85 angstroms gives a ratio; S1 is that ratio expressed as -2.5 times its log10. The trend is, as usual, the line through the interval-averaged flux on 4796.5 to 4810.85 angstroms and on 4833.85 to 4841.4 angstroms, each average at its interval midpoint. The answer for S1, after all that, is 0.006 mag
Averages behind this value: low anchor 30.6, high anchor 29.5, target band 29.8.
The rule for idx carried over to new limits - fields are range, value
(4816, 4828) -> 30.1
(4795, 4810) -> 30.4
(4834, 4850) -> 29.8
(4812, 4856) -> 29.7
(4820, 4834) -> 29.9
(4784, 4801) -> 29.8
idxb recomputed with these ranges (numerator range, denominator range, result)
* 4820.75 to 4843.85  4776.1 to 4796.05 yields 1.02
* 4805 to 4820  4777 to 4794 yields 1.03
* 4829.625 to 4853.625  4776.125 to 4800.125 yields 1.02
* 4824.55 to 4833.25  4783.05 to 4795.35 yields 1.02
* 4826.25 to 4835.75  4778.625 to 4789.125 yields 1.03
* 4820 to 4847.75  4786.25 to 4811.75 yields 1.01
